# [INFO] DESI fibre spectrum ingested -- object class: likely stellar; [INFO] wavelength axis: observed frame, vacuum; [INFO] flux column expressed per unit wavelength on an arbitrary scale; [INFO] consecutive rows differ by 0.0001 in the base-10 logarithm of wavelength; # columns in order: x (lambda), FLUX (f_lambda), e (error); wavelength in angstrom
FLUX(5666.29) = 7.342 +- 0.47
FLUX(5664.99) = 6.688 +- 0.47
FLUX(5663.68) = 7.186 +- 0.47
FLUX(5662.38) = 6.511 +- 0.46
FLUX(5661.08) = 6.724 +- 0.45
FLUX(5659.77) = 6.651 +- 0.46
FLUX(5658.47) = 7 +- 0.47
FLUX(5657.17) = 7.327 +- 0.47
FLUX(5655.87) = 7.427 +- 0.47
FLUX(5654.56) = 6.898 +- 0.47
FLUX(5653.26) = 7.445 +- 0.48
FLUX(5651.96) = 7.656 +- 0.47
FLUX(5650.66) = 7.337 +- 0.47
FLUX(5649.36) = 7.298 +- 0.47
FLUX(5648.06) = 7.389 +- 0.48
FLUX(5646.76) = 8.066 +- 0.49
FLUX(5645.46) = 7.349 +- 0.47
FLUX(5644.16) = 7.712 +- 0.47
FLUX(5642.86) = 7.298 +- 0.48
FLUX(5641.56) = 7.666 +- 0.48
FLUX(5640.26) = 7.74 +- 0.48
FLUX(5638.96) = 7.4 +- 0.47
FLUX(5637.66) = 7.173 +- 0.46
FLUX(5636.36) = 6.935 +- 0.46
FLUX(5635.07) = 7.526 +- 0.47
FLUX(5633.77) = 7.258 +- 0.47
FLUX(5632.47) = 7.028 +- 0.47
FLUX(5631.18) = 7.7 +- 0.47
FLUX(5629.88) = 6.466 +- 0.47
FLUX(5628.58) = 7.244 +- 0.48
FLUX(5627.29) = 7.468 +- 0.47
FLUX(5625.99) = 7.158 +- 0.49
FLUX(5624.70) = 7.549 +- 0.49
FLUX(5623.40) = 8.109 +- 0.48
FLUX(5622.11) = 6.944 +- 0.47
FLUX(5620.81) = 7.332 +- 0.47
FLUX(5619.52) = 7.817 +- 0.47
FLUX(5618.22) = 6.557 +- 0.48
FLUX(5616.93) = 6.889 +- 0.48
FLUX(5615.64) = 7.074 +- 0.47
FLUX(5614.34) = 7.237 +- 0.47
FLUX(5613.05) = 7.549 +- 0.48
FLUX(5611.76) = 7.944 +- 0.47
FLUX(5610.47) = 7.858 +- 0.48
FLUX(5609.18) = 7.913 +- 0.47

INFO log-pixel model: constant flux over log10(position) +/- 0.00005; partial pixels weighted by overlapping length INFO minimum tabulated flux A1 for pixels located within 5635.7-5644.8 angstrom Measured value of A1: 6.935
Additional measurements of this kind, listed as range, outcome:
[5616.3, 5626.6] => 6.557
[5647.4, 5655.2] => 6.898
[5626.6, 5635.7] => 6.466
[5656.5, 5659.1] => 7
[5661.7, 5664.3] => 6.511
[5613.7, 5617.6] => 6.889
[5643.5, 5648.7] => 7.349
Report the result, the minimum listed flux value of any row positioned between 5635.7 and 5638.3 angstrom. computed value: 6.935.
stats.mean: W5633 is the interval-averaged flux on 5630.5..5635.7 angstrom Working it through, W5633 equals 7.37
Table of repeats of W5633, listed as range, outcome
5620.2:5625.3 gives 7.48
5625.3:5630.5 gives 7.1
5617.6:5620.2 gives 7.19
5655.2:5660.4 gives 7.1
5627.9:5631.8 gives 7.13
